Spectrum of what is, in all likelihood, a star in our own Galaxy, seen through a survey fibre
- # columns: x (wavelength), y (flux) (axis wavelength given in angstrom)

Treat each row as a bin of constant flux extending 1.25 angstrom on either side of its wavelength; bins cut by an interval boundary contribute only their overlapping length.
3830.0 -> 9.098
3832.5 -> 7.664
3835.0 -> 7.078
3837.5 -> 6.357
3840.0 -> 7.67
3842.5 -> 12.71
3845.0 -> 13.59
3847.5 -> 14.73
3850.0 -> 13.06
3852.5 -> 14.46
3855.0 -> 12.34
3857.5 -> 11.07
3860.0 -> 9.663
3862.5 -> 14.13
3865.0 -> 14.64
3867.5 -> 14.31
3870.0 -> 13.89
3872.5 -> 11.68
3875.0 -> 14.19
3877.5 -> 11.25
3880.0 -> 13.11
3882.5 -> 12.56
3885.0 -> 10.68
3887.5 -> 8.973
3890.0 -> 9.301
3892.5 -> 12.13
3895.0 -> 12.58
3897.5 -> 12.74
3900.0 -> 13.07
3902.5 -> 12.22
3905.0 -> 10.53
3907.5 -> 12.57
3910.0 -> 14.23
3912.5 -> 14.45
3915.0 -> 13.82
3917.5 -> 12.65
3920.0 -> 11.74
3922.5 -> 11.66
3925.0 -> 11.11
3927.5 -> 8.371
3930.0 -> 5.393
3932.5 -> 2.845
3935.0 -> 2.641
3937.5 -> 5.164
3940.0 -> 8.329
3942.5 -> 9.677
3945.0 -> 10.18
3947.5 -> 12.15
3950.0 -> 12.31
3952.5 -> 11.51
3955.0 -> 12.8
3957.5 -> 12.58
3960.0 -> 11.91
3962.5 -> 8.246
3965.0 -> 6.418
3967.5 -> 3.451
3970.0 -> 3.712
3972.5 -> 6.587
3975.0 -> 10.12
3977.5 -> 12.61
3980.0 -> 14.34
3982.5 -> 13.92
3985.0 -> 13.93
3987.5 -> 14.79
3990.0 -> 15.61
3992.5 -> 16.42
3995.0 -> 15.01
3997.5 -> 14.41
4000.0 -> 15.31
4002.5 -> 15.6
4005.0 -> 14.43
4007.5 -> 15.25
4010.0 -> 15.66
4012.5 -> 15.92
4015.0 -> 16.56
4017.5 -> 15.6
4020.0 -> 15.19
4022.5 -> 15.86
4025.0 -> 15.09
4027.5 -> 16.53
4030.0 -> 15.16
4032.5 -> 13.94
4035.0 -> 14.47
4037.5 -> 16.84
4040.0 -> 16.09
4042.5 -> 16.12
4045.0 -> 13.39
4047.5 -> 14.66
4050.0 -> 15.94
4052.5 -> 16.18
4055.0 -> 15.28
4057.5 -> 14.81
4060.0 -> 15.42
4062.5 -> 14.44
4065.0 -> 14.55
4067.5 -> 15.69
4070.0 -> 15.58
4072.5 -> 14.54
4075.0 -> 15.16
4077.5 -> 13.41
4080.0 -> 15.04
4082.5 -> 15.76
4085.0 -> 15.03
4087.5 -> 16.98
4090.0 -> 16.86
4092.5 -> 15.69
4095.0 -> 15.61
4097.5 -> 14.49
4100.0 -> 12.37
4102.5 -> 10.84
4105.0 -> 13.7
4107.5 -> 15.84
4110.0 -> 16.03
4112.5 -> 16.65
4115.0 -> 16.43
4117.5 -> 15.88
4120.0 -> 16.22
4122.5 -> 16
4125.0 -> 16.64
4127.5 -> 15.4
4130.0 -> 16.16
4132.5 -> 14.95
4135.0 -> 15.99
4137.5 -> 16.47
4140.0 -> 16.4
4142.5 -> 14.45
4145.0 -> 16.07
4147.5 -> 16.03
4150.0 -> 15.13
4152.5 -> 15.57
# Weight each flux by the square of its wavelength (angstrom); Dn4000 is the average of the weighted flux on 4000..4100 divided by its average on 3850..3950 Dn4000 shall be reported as 1.5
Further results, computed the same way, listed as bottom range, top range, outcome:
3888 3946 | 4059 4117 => 1.59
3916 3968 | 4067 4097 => 1.80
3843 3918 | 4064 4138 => 1.36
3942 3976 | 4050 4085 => 1.70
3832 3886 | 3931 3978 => 0.75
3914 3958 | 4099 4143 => 1.75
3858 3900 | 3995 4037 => 1.34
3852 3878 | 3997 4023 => 1.29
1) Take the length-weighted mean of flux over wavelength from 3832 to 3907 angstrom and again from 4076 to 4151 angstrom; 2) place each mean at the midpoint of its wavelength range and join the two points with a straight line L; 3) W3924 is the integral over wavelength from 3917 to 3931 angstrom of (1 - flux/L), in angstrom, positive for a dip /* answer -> 2.8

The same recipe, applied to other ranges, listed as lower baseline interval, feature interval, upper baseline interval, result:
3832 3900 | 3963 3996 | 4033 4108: 5.9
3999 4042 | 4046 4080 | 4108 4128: 1.6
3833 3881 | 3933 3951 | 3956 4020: 6.0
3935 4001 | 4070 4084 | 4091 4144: -0.7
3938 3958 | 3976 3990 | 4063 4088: -2.2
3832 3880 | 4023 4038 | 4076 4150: -1.0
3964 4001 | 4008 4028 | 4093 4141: -4.7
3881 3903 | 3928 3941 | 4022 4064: 7.8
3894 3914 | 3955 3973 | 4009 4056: 7.8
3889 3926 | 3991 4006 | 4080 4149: -1.6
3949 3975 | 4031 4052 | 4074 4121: -4.4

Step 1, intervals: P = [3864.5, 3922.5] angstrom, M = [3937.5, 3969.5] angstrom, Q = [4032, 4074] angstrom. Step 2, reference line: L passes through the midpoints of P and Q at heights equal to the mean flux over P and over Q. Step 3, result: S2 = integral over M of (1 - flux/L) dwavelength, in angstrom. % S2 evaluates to 9.1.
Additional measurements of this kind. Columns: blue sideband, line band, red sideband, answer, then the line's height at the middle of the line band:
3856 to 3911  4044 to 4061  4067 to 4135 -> -0.6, 14.6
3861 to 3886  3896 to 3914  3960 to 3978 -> -2.7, 11.2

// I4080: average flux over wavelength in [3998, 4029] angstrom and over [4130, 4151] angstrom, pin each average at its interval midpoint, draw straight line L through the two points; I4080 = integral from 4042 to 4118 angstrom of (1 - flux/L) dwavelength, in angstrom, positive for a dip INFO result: 2.7 angstrom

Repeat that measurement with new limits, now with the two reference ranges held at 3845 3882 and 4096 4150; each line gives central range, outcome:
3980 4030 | -3.40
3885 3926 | 4.14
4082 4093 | -0.77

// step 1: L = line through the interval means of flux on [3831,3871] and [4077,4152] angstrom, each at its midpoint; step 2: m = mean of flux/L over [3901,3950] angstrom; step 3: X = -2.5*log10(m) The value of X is 0.25 mag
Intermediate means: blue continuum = 11.7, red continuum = 15.4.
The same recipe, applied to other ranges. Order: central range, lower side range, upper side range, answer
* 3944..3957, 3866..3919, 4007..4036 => 0.163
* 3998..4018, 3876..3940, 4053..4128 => -0.180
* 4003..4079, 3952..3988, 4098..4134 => -0.203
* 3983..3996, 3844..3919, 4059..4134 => -0.086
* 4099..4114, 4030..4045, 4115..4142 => 0.109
